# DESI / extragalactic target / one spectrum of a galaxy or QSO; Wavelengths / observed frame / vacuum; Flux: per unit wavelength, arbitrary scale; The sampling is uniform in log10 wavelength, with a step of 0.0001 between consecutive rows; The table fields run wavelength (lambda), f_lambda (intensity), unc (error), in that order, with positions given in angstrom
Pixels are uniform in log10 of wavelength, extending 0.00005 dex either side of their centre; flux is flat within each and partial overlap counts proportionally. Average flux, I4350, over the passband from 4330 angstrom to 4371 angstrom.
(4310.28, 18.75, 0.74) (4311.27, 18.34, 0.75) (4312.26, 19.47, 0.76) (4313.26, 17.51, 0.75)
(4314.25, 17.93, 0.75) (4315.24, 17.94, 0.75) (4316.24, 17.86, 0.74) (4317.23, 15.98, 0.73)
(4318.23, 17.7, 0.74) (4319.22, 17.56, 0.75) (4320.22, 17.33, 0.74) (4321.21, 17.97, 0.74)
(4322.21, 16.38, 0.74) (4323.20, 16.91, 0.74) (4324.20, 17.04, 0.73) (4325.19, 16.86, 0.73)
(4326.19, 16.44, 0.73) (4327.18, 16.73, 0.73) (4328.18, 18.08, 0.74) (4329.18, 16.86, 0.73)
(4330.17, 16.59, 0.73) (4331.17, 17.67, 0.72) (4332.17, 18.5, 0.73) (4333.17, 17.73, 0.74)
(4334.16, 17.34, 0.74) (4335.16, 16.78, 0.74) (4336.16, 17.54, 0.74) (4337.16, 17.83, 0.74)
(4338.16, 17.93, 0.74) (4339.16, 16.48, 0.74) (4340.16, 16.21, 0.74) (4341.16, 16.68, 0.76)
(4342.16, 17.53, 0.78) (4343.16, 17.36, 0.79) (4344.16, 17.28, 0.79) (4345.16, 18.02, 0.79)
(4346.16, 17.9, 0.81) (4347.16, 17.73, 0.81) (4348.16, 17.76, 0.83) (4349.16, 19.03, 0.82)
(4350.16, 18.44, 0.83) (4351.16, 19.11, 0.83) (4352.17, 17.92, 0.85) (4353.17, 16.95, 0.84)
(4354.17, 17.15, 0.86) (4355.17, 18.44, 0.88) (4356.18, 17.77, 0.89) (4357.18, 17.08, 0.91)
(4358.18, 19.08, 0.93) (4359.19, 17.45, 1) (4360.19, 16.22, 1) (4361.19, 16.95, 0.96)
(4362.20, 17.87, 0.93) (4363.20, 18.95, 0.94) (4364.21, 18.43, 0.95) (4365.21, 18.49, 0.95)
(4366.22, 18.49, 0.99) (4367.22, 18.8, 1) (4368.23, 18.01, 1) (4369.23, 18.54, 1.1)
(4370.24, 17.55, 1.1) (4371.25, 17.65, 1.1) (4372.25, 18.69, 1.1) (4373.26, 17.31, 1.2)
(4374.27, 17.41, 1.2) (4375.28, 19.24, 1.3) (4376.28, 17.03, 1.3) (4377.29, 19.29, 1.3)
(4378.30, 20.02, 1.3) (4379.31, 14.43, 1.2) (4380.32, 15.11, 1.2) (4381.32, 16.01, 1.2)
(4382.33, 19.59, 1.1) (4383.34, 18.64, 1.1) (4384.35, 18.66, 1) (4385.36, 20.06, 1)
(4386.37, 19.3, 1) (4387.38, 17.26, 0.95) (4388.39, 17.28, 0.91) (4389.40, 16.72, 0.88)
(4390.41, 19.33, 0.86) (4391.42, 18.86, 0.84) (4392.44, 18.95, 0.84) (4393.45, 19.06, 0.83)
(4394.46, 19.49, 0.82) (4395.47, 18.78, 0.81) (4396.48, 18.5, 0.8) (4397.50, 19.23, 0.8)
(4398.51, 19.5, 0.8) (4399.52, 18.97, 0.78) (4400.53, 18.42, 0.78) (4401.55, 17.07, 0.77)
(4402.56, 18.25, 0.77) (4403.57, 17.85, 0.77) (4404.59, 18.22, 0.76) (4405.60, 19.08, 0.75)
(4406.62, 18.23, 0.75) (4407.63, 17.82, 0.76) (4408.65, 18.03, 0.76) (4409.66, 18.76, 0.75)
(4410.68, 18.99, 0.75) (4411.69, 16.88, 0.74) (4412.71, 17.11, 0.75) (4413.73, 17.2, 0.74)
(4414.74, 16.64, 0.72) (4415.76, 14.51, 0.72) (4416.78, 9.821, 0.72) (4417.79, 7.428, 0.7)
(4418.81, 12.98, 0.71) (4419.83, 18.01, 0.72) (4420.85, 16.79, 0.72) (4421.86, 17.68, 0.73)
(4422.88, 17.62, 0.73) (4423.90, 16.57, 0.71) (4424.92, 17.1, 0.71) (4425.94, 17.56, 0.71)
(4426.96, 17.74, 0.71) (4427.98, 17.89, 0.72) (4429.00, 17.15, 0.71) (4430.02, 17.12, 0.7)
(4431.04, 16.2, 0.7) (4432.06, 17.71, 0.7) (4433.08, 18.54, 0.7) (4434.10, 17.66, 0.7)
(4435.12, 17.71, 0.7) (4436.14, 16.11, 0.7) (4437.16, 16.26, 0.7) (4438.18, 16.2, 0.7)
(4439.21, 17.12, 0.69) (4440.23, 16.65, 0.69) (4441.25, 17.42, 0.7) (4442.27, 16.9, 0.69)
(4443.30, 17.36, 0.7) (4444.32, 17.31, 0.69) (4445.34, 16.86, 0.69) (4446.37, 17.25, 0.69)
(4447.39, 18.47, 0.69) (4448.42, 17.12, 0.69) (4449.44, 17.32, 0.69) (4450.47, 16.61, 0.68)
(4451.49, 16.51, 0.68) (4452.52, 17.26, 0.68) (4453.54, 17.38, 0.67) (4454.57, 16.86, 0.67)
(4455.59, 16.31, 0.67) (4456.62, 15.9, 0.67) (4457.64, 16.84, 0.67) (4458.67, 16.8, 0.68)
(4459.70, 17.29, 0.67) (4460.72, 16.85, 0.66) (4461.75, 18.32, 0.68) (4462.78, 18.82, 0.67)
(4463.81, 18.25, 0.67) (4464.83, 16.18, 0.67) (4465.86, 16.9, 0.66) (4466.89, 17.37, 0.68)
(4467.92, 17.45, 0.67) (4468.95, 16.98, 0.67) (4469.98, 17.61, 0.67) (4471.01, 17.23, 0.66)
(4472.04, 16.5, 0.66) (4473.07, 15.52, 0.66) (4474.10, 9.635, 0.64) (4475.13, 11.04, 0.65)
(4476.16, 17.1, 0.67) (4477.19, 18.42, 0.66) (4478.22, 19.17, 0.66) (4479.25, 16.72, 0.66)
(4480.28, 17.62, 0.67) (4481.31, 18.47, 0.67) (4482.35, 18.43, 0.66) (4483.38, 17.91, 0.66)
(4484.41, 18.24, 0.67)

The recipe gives 17.8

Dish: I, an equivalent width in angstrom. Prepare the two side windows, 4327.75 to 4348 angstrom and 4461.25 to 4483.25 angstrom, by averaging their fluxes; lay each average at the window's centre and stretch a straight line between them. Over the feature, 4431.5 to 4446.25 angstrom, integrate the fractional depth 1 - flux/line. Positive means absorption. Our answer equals -0.1 angstrom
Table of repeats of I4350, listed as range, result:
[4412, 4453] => 16.6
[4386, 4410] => 18.5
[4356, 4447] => 17.5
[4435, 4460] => 16.9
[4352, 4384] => 17.8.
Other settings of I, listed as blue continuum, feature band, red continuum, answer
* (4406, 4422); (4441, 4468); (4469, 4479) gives -2.1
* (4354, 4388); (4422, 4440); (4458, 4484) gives 0.1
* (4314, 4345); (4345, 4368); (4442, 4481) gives -1.1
